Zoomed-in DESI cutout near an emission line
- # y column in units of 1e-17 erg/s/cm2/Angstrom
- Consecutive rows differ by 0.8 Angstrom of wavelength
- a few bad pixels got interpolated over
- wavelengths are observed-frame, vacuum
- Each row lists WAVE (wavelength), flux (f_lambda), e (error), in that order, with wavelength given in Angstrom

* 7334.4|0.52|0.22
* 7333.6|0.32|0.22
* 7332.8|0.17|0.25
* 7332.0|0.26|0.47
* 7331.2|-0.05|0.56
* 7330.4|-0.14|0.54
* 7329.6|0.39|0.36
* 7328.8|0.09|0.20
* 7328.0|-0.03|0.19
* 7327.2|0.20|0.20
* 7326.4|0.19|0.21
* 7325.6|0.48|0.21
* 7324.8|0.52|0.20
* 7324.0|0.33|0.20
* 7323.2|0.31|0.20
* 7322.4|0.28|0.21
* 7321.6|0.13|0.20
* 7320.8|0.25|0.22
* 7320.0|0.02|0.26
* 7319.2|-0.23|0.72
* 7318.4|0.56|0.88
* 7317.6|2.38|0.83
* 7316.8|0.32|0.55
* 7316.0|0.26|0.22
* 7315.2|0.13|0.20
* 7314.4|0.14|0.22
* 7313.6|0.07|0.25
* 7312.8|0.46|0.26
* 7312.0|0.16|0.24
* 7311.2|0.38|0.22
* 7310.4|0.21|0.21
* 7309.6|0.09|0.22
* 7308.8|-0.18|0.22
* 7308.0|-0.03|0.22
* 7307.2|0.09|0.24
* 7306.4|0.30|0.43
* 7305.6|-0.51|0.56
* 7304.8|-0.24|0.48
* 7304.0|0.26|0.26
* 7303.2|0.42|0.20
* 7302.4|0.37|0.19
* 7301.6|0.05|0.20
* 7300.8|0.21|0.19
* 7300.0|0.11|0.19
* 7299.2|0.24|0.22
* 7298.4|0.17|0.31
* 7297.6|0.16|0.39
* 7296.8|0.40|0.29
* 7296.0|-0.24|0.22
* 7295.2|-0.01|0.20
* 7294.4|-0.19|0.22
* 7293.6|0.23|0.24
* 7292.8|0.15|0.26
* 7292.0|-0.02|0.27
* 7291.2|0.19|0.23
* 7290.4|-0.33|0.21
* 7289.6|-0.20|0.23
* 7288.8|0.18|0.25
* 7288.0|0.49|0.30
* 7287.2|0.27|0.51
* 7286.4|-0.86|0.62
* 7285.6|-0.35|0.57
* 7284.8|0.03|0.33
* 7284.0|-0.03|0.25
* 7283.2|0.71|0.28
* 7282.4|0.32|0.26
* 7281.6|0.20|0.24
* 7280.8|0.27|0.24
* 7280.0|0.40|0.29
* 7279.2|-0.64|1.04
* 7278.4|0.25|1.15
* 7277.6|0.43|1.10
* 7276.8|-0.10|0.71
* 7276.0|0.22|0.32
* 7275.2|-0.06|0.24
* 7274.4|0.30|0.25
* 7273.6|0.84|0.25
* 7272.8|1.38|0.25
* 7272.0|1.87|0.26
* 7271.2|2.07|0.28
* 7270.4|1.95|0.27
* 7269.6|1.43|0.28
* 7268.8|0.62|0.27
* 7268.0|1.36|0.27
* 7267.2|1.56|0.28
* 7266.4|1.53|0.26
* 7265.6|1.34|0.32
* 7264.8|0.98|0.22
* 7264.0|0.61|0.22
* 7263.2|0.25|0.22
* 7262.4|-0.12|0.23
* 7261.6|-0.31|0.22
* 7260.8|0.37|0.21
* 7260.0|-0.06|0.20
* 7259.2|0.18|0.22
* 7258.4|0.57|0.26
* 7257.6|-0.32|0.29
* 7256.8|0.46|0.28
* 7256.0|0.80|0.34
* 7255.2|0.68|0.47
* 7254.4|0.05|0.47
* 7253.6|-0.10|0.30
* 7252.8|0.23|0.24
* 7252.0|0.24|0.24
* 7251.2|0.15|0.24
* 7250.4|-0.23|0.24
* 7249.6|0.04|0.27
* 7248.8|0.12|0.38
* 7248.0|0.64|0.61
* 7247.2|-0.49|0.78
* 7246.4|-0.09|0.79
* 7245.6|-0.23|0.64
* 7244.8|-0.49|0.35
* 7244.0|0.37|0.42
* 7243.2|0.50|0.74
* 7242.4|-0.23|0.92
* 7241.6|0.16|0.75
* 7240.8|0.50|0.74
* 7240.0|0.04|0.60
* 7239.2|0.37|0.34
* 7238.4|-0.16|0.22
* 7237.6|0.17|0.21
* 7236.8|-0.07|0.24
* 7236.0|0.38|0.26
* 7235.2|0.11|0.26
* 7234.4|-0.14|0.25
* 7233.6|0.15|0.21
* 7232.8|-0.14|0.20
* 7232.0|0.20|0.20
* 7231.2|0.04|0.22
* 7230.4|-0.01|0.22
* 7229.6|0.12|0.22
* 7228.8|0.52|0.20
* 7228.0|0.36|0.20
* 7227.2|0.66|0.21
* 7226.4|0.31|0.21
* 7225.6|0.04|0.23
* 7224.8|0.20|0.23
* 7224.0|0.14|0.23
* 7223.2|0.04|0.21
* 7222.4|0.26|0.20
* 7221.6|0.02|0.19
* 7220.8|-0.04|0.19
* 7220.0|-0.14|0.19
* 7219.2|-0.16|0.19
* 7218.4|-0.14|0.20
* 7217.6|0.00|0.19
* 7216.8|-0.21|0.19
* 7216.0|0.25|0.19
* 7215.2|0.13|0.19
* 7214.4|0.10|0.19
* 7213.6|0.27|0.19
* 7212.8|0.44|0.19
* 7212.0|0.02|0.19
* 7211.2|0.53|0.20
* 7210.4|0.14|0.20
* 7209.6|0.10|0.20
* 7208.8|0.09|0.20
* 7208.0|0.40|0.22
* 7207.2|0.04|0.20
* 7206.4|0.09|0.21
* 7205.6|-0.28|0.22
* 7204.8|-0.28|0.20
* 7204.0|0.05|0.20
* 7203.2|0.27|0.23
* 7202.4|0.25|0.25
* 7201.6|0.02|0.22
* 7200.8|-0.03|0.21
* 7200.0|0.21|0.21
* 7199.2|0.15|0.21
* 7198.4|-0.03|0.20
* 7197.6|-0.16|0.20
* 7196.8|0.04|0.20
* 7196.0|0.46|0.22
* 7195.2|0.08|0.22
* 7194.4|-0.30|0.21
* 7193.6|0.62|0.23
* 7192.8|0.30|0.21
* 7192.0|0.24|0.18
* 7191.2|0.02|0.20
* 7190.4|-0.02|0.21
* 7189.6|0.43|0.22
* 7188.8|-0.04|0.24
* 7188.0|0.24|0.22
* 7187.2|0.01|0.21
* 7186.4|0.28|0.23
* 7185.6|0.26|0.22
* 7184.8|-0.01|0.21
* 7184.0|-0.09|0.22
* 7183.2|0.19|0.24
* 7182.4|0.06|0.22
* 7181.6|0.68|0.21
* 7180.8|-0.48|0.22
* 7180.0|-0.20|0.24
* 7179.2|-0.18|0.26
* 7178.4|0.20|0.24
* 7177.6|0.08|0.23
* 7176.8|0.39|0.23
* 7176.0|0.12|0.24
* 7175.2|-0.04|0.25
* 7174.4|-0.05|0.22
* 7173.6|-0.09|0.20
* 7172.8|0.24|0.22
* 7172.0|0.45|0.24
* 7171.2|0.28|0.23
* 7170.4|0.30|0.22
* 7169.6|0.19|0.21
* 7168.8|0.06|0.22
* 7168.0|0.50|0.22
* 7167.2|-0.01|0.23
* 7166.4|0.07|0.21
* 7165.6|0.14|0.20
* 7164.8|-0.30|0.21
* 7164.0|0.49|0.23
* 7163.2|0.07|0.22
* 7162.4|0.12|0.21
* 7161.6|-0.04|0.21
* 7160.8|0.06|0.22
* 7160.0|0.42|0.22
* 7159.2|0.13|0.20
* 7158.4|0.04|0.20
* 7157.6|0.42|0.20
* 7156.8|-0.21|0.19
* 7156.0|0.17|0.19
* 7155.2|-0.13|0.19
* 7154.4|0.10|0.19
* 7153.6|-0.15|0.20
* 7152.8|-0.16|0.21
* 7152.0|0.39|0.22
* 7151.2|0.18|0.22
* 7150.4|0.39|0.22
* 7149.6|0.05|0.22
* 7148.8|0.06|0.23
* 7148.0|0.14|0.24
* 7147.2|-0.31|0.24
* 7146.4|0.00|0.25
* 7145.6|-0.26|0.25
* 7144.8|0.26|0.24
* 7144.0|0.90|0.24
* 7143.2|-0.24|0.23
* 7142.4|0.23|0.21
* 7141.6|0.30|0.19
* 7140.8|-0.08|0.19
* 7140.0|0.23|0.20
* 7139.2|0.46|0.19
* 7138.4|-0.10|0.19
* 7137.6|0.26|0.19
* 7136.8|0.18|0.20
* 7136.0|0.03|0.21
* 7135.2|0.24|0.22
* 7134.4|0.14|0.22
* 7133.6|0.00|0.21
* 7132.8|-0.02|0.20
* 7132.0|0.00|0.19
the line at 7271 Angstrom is [O II] 3727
